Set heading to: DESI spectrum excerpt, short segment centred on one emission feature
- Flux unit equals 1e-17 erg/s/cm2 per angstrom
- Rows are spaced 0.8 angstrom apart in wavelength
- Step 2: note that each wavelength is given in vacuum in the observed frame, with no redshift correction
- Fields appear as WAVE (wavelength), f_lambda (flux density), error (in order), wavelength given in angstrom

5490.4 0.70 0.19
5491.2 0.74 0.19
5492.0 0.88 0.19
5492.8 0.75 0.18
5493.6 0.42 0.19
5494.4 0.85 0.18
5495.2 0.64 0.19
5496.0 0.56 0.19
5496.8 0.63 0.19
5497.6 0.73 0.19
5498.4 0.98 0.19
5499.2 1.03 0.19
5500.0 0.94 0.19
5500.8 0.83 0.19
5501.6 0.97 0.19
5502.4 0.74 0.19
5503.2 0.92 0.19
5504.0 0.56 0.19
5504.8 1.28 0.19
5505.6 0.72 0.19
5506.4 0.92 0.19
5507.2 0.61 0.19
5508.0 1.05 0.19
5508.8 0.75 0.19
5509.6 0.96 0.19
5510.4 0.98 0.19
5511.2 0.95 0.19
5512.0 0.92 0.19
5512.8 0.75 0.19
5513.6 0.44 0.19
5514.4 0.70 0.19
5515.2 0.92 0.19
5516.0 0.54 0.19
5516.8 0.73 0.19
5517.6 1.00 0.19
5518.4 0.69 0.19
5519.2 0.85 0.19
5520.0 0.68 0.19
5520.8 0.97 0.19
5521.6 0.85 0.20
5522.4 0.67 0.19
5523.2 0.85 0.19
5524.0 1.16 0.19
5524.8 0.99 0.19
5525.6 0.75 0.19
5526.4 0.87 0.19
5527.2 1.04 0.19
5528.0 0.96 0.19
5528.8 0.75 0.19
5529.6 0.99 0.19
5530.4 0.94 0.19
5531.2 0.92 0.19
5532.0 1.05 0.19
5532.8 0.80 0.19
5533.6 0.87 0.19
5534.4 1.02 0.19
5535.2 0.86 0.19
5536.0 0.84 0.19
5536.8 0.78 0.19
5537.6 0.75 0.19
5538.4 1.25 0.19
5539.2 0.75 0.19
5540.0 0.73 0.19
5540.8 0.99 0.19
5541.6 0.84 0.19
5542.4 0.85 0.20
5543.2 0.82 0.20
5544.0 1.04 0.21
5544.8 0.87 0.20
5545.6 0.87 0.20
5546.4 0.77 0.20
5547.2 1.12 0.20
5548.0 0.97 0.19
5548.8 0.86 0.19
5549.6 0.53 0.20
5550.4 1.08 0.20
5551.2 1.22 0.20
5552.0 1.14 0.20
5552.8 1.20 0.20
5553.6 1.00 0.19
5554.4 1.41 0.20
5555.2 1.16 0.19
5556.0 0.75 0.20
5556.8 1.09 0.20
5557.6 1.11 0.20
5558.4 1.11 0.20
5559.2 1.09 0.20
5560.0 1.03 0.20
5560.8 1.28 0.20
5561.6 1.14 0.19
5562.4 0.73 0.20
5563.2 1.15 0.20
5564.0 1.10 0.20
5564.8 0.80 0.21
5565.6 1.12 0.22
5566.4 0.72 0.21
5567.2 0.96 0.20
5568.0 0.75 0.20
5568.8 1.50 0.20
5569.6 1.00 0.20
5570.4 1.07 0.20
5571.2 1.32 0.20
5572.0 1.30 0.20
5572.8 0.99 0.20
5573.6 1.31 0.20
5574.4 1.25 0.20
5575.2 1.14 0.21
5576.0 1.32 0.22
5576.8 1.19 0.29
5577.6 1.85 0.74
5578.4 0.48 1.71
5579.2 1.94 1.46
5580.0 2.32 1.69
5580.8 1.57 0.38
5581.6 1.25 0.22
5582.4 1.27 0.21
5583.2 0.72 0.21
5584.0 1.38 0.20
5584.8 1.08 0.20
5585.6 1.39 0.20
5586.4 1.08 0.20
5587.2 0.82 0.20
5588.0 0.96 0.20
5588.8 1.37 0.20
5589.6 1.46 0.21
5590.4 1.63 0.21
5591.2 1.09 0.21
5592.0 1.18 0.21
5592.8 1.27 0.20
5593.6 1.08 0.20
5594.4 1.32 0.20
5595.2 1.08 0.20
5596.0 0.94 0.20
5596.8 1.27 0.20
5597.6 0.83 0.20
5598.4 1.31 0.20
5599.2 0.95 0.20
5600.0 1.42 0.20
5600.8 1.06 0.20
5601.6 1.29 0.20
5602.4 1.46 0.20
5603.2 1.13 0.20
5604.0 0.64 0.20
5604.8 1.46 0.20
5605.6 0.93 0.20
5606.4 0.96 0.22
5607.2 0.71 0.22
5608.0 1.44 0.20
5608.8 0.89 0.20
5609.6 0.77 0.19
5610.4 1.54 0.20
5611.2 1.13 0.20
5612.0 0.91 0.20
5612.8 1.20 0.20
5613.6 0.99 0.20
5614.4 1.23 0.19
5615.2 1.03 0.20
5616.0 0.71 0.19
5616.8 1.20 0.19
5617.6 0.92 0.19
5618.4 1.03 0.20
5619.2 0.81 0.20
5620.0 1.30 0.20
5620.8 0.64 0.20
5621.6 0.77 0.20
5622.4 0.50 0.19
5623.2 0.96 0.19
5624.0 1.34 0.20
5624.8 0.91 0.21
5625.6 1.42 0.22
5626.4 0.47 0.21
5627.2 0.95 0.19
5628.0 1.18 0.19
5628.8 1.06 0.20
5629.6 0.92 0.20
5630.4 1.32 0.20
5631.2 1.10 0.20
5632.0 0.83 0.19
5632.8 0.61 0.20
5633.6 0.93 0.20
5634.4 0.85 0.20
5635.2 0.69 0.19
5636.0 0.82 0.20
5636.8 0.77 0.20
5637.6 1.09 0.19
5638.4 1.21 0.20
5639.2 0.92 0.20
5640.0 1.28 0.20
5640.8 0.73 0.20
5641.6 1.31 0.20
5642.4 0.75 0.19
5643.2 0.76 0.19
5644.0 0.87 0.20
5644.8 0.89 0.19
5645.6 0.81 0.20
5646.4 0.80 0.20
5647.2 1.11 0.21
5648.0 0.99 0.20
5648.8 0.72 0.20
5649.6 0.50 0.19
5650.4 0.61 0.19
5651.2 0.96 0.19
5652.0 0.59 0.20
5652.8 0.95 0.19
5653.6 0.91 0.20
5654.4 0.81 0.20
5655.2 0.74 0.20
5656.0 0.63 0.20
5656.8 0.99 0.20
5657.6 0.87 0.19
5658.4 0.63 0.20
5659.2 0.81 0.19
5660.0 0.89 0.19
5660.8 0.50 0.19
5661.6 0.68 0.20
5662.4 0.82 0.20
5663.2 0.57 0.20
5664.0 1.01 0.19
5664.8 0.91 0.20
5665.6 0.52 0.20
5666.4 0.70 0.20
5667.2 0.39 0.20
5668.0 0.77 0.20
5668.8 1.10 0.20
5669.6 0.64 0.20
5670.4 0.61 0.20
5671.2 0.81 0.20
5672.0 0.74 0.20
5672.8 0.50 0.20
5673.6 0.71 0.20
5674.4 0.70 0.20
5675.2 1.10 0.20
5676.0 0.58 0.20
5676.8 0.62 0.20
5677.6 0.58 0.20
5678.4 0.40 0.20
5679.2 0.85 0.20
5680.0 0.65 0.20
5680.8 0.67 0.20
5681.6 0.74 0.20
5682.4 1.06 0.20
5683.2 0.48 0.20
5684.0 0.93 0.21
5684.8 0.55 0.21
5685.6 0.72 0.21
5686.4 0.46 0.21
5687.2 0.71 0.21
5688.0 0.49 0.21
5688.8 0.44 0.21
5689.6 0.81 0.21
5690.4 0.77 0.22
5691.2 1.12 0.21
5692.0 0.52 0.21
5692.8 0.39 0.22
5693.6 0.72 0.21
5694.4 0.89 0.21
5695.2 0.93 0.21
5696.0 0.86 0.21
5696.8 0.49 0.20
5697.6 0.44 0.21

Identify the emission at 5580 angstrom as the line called C III]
